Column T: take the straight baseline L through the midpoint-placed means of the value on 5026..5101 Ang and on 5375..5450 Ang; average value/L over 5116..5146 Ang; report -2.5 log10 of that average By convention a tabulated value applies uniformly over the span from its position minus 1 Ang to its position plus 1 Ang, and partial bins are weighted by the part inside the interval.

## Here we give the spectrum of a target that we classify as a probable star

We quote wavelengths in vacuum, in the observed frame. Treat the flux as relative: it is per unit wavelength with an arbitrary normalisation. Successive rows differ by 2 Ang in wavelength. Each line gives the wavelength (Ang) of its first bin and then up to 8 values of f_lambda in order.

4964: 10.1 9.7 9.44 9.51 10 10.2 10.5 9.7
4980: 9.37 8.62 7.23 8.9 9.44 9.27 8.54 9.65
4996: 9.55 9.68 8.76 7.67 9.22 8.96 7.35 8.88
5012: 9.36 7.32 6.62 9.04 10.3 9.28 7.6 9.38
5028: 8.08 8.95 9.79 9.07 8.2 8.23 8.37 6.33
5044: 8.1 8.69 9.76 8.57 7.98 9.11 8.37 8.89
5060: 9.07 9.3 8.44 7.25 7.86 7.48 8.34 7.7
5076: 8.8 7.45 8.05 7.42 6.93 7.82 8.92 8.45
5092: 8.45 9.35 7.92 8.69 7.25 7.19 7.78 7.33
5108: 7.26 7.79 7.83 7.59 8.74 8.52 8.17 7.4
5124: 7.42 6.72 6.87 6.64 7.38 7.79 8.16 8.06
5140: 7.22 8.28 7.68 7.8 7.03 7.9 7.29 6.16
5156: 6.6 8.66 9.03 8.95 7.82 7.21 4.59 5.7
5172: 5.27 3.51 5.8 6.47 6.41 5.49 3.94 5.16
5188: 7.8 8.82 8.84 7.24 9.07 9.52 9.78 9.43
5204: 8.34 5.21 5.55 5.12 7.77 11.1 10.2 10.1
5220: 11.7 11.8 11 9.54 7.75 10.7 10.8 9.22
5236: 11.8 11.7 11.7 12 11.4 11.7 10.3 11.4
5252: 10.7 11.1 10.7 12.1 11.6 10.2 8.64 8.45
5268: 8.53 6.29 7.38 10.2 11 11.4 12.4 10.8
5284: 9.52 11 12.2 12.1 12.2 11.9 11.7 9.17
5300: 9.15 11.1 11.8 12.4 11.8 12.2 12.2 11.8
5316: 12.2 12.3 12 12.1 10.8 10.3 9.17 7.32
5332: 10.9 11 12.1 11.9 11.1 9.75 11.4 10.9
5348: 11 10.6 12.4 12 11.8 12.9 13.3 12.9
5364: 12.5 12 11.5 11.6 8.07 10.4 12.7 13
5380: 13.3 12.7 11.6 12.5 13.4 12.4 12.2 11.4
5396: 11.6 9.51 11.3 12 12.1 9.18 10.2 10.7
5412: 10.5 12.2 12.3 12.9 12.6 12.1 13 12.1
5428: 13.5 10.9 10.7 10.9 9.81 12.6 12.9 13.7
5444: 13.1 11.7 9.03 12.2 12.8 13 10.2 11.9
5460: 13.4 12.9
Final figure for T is 0.18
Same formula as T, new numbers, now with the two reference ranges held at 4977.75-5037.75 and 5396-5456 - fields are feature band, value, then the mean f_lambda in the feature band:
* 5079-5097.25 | 0.147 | 8.15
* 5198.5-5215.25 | 0.276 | 7.88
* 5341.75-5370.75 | -0.059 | 11.8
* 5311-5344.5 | -0.008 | 11.1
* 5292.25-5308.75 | -0.035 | 11.2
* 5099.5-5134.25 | 0.255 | 7.54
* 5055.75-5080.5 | 0.120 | 8.23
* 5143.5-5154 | 0.300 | 7.4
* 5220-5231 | -0.001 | 10.3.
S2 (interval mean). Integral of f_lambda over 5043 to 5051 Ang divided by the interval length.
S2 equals 8.78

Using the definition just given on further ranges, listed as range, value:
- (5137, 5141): 7.64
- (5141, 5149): 7.7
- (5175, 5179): 6.13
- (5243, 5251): 11.2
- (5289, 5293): 12.1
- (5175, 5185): 5.62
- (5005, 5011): 8.4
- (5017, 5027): 9.12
